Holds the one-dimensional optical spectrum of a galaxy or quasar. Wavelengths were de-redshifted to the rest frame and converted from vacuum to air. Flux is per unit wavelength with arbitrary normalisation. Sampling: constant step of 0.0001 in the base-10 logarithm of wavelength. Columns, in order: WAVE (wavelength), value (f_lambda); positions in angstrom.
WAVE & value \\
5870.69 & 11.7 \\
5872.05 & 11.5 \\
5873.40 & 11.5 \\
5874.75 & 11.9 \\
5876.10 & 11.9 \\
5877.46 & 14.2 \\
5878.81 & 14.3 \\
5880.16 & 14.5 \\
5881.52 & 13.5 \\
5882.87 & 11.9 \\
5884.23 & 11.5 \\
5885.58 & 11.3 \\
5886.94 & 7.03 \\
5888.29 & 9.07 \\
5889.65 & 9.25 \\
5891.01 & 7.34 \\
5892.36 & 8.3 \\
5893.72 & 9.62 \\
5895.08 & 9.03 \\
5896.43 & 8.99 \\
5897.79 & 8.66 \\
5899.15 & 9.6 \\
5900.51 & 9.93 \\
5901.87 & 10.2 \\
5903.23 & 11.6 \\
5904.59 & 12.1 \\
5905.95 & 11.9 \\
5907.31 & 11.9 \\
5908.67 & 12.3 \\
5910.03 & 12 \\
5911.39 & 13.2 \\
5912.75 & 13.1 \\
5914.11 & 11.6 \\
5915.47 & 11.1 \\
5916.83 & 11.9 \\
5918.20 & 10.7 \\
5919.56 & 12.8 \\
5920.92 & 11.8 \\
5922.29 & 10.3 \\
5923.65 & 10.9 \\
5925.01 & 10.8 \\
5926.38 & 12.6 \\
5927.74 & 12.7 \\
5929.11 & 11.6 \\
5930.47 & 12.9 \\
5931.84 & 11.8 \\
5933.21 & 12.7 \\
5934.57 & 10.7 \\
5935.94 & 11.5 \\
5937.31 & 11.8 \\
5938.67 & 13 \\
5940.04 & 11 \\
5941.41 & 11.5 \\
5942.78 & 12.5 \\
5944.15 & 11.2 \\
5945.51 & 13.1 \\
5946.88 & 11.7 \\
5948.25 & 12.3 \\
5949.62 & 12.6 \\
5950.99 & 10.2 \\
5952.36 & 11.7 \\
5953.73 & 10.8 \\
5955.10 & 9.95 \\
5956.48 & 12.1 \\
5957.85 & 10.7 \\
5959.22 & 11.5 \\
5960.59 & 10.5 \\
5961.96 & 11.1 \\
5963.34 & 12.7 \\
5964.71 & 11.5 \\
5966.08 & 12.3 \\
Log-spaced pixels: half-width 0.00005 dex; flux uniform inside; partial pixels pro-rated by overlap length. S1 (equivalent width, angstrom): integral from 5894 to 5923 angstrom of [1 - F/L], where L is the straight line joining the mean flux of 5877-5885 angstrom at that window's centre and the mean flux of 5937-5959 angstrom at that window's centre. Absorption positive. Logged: 3.3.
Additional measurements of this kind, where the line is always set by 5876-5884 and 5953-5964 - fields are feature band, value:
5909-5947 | 0.4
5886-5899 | 4.3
